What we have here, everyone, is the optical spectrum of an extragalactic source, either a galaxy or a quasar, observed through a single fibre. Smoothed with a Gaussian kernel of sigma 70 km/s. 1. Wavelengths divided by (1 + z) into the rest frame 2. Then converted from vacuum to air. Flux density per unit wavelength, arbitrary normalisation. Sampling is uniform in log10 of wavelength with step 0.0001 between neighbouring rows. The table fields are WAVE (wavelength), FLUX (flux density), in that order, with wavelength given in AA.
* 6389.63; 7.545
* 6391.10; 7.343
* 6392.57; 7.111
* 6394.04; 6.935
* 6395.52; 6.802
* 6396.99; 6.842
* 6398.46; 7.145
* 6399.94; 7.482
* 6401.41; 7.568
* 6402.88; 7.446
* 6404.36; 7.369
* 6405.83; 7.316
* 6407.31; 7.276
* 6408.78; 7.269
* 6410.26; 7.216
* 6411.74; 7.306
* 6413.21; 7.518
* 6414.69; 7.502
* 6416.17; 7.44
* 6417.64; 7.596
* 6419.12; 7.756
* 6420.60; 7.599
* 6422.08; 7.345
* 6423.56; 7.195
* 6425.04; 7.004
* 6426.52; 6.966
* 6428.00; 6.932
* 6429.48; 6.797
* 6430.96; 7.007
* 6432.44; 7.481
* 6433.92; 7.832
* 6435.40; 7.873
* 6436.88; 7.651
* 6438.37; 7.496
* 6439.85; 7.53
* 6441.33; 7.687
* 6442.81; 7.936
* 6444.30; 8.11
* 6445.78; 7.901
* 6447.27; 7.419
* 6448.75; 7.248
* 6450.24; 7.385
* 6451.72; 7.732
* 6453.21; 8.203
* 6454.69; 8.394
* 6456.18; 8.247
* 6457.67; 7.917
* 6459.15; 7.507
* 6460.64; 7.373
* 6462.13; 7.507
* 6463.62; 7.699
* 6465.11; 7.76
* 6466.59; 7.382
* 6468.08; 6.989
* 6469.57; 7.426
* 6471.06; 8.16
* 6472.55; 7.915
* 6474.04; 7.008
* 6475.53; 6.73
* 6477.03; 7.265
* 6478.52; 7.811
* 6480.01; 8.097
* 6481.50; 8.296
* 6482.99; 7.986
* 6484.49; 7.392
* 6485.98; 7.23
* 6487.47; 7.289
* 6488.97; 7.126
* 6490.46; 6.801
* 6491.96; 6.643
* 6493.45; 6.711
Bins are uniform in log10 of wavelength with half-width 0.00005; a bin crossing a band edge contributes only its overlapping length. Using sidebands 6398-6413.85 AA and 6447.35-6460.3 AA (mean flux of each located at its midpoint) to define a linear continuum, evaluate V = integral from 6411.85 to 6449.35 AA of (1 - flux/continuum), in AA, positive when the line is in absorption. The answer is 0.6 AA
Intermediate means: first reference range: 7.36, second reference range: 7.8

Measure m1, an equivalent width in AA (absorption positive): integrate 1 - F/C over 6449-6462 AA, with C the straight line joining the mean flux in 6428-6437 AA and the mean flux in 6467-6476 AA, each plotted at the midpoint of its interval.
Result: -0.7 AA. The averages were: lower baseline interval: 7.39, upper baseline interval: 7.39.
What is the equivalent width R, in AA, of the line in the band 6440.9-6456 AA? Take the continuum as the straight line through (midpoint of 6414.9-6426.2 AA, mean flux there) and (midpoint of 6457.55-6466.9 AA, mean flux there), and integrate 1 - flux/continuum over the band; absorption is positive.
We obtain -0.59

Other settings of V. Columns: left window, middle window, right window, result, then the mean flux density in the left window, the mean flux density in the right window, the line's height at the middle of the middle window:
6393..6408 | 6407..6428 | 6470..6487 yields -0.1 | 7.21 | 7.62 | 7.3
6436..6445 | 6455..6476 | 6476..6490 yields 0.2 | 7.73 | 7.57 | 7.64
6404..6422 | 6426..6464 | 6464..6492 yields -0.9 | 7.43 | 7.46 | 7.44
